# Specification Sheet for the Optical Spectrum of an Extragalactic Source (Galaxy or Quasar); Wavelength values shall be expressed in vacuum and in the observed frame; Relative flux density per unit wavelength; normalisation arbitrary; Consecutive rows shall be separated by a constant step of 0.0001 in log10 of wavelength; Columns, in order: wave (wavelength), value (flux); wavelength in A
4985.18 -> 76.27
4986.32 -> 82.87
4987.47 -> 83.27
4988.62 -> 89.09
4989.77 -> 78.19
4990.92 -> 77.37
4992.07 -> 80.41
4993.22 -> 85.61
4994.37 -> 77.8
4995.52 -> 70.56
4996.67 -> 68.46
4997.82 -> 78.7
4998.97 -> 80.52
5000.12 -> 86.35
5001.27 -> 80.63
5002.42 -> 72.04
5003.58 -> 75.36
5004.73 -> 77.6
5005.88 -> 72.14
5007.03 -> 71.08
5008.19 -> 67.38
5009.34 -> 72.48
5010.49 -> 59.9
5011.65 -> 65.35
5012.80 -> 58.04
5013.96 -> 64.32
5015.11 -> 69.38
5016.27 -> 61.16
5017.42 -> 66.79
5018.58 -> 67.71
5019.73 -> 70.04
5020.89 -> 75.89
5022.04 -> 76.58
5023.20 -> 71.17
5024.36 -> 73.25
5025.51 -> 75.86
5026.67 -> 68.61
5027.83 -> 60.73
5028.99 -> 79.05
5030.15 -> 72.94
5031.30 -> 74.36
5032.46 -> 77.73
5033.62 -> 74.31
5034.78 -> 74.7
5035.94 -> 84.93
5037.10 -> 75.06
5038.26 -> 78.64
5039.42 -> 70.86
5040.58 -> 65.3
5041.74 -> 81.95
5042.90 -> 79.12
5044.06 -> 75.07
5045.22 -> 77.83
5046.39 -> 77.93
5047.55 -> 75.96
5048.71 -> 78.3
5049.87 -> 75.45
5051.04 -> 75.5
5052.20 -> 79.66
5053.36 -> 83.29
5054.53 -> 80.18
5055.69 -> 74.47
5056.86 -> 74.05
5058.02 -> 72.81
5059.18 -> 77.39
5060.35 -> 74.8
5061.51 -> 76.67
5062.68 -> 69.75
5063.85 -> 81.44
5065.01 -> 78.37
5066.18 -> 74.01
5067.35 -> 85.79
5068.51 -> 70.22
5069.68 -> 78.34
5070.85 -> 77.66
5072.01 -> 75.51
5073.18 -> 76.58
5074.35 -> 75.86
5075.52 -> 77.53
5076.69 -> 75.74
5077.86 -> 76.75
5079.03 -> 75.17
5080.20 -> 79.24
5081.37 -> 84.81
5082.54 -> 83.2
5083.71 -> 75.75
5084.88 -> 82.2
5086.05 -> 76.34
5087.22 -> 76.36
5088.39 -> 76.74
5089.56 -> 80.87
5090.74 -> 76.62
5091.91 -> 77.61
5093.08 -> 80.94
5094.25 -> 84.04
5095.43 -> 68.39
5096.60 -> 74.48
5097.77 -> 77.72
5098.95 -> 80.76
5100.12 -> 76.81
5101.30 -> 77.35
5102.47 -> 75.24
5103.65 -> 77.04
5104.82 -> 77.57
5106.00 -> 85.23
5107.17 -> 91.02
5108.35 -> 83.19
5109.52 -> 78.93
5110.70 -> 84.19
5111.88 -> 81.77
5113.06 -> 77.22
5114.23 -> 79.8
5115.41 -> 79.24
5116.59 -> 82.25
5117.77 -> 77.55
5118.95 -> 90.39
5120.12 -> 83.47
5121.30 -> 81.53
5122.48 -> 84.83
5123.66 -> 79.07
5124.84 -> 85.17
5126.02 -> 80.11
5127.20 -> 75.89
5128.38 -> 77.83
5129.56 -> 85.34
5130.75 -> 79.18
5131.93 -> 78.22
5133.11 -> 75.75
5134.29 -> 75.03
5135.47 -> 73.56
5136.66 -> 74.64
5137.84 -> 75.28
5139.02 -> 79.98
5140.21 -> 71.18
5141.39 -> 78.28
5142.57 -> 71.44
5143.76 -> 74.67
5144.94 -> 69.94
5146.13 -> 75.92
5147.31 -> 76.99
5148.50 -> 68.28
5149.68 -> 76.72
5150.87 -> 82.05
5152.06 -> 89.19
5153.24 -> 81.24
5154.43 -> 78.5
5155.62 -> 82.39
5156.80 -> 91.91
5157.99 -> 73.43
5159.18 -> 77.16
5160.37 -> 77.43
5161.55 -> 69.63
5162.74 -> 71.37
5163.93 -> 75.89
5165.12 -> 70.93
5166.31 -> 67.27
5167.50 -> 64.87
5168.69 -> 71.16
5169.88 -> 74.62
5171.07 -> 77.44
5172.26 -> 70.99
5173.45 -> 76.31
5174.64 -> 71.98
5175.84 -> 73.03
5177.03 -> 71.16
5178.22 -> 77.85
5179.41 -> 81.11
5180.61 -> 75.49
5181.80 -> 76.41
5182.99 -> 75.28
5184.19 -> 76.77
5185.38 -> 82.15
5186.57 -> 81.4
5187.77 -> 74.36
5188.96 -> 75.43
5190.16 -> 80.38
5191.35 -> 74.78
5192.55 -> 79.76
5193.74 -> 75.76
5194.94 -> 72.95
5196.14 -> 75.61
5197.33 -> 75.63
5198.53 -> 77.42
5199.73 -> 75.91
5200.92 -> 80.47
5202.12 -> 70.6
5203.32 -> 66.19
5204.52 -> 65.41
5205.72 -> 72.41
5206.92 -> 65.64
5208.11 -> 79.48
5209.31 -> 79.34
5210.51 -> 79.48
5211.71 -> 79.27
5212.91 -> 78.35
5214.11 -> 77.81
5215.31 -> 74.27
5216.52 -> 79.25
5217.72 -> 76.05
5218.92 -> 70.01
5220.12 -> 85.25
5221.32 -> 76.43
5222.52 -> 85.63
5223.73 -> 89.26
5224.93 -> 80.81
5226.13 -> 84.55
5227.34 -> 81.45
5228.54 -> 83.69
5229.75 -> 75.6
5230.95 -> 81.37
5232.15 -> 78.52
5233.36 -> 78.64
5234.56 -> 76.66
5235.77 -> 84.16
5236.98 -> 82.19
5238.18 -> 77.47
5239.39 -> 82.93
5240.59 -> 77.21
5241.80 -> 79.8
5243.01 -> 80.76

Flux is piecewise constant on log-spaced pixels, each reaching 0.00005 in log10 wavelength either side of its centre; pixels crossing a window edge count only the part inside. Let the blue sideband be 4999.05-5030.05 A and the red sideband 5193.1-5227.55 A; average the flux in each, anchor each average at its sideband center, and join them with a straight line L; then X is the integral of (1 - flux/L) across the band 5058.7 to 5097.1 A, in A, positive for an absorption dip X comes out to -2.4 A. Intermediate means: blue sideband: 70.9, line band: 77.4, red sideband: 76.9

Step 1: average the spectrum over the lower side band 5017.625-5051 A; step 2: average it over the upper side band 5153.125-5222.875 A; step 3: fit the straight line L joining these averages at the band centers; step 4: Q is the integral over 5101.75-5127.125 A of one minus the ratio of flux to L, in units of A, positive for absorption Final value -2.1 A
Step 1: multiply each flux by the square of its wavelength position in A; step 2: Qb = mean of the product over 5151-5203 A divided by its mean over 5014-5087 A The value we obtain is 1.1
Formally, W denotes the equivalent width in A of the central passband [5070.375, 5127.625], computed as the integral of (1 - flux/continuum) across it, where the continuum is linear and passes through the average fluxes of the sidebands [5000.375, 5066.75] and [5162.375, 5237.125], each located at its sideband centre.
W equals -3.6 A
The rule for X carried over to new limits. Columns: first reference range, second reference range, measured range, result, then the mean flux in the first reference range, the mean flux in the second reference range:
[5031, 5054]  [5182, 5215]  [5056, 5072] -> 0.10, 76.8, 75.9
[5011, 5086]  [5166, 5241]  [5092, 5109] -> -0.82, 75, 76.9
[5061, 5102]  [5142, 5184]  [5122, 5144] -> -0.42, 77.6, 75.4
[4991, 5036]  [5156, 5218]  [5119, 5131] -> -1.18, 72.7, 75.3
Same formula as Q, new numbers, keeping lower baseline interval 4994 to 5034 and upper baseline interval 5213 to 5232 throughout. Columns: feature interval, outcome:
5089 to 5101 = -0.45 A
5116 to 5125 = -0.82 A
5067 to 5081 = -0.54 A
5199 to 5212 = 0.89 A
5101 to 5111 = -0.75 A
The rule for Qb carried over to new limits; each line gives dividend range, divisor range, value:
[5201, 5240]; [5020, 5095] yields 1.09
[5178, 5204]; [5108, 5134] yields 0.97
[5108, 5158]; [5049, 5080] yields 1.06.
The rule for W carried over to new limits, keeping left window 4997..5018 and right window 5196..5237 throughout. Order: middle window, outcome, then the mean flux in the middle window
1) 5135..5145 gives 0.1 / 74.6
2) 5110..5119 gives -0.8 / 80.9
